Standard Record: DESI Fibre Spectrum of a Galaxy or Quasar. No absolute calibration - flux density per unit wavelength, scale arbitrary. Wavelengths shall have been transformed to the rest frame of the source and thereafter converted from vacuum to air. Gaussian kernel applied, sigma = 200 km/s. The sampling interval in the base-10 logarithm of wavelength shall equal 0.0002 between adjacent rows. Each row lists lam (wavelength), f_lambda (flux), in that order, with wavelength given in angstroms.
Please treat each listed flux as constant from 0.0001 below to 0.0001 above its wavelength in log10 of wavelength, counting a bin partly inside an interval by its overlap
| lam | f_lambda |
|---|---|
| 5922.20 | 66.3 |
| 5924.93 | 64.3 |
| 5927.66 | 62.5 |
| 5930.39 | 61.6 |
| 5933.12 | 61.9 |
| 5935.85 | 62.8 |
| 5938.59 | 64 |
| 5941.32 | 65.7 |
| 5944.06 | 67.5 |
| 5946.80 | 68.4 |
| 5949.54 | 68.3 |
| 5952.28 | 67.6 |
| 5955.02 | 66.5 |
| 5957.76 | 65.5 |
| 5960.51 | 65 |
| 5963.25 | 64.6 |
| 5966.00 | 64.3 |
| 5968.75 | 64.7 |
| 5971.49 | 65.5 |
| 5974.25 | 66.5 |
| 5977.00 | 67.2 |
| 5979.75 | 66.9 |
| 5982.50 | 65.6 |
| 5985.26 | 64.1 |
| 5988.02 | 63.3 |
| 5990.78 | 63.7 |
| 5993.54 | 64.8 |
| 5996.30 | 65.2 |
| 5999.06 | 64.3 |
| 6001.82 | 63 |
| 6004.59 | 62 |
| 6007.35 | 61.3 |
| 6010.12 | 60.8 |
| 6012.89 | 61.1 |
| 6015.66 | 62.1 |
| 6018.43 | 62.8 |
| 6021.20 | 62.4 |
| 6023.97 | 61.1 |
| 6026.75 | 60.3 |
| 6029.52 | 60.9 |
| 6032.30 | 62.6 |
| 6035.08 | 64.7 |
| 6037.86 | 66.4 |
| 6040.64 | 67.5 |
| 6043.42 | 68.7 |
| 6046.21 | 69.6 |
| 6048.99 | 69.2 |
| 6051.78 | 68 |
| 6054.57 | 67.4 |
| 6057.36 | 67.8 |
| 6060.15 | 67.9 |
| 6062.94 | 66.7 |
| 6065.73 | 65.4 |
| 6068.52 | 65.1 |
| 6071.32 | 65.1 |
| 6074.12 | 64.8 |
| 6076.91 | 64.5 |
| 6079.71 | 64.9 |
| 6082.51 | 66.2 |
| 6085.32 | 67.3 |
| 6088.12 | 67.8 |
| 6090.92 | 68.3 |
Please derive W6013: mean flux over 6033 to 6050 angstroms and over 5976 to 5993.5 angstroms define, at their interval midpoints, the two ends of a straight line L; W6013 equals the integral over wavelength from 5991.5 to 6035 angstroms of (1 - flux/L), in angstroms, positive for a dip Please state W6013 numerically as 2.5 angstroms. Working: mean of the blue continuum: 65.1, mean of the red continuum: 67.4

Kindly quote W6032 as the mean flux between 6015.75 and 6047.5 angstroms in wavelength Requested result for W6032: 64.2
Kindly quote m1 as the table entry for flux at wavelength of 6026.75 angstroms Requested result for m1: 60.3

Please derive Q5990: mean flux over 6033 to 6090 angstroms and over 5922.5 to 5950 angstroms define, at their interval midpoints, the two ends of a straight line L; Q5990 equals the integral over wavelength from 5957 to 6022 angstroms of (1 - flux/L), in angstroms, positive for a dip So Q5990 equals 1.5 angstroms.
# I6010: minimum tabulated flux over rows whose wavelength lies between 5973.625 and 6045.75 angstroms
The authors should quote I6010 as 60.3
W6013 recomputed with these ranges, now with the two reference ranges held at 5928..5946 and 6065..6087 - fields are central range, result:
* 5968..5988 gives -0.4 angstroms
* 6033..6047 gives -0.4 angstroms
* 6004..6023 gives 0.9 angstroms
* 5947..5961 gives -0.6 angstroms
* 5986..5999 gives 0.1 angstroms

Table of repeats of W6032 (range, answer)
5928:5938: 62.3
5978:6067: 64.6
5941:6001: 65.7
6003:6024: 61.8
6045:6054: 68.8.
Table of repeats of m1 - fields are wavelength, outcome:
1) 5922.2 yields 66.3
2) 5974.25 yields 66.5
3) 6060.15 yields 67.9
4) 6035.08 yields 64.7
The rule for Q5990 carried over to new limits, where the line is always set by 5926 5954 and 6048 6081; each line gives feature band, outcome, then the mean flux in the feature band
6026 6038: 0.6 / 62.8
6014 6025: 0.6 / 62.1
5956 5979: 0.0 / 65.5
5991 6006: 0.4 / 63.9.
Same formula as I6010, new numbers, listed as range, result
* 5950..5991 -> 63.3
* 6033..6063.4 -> 64.7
